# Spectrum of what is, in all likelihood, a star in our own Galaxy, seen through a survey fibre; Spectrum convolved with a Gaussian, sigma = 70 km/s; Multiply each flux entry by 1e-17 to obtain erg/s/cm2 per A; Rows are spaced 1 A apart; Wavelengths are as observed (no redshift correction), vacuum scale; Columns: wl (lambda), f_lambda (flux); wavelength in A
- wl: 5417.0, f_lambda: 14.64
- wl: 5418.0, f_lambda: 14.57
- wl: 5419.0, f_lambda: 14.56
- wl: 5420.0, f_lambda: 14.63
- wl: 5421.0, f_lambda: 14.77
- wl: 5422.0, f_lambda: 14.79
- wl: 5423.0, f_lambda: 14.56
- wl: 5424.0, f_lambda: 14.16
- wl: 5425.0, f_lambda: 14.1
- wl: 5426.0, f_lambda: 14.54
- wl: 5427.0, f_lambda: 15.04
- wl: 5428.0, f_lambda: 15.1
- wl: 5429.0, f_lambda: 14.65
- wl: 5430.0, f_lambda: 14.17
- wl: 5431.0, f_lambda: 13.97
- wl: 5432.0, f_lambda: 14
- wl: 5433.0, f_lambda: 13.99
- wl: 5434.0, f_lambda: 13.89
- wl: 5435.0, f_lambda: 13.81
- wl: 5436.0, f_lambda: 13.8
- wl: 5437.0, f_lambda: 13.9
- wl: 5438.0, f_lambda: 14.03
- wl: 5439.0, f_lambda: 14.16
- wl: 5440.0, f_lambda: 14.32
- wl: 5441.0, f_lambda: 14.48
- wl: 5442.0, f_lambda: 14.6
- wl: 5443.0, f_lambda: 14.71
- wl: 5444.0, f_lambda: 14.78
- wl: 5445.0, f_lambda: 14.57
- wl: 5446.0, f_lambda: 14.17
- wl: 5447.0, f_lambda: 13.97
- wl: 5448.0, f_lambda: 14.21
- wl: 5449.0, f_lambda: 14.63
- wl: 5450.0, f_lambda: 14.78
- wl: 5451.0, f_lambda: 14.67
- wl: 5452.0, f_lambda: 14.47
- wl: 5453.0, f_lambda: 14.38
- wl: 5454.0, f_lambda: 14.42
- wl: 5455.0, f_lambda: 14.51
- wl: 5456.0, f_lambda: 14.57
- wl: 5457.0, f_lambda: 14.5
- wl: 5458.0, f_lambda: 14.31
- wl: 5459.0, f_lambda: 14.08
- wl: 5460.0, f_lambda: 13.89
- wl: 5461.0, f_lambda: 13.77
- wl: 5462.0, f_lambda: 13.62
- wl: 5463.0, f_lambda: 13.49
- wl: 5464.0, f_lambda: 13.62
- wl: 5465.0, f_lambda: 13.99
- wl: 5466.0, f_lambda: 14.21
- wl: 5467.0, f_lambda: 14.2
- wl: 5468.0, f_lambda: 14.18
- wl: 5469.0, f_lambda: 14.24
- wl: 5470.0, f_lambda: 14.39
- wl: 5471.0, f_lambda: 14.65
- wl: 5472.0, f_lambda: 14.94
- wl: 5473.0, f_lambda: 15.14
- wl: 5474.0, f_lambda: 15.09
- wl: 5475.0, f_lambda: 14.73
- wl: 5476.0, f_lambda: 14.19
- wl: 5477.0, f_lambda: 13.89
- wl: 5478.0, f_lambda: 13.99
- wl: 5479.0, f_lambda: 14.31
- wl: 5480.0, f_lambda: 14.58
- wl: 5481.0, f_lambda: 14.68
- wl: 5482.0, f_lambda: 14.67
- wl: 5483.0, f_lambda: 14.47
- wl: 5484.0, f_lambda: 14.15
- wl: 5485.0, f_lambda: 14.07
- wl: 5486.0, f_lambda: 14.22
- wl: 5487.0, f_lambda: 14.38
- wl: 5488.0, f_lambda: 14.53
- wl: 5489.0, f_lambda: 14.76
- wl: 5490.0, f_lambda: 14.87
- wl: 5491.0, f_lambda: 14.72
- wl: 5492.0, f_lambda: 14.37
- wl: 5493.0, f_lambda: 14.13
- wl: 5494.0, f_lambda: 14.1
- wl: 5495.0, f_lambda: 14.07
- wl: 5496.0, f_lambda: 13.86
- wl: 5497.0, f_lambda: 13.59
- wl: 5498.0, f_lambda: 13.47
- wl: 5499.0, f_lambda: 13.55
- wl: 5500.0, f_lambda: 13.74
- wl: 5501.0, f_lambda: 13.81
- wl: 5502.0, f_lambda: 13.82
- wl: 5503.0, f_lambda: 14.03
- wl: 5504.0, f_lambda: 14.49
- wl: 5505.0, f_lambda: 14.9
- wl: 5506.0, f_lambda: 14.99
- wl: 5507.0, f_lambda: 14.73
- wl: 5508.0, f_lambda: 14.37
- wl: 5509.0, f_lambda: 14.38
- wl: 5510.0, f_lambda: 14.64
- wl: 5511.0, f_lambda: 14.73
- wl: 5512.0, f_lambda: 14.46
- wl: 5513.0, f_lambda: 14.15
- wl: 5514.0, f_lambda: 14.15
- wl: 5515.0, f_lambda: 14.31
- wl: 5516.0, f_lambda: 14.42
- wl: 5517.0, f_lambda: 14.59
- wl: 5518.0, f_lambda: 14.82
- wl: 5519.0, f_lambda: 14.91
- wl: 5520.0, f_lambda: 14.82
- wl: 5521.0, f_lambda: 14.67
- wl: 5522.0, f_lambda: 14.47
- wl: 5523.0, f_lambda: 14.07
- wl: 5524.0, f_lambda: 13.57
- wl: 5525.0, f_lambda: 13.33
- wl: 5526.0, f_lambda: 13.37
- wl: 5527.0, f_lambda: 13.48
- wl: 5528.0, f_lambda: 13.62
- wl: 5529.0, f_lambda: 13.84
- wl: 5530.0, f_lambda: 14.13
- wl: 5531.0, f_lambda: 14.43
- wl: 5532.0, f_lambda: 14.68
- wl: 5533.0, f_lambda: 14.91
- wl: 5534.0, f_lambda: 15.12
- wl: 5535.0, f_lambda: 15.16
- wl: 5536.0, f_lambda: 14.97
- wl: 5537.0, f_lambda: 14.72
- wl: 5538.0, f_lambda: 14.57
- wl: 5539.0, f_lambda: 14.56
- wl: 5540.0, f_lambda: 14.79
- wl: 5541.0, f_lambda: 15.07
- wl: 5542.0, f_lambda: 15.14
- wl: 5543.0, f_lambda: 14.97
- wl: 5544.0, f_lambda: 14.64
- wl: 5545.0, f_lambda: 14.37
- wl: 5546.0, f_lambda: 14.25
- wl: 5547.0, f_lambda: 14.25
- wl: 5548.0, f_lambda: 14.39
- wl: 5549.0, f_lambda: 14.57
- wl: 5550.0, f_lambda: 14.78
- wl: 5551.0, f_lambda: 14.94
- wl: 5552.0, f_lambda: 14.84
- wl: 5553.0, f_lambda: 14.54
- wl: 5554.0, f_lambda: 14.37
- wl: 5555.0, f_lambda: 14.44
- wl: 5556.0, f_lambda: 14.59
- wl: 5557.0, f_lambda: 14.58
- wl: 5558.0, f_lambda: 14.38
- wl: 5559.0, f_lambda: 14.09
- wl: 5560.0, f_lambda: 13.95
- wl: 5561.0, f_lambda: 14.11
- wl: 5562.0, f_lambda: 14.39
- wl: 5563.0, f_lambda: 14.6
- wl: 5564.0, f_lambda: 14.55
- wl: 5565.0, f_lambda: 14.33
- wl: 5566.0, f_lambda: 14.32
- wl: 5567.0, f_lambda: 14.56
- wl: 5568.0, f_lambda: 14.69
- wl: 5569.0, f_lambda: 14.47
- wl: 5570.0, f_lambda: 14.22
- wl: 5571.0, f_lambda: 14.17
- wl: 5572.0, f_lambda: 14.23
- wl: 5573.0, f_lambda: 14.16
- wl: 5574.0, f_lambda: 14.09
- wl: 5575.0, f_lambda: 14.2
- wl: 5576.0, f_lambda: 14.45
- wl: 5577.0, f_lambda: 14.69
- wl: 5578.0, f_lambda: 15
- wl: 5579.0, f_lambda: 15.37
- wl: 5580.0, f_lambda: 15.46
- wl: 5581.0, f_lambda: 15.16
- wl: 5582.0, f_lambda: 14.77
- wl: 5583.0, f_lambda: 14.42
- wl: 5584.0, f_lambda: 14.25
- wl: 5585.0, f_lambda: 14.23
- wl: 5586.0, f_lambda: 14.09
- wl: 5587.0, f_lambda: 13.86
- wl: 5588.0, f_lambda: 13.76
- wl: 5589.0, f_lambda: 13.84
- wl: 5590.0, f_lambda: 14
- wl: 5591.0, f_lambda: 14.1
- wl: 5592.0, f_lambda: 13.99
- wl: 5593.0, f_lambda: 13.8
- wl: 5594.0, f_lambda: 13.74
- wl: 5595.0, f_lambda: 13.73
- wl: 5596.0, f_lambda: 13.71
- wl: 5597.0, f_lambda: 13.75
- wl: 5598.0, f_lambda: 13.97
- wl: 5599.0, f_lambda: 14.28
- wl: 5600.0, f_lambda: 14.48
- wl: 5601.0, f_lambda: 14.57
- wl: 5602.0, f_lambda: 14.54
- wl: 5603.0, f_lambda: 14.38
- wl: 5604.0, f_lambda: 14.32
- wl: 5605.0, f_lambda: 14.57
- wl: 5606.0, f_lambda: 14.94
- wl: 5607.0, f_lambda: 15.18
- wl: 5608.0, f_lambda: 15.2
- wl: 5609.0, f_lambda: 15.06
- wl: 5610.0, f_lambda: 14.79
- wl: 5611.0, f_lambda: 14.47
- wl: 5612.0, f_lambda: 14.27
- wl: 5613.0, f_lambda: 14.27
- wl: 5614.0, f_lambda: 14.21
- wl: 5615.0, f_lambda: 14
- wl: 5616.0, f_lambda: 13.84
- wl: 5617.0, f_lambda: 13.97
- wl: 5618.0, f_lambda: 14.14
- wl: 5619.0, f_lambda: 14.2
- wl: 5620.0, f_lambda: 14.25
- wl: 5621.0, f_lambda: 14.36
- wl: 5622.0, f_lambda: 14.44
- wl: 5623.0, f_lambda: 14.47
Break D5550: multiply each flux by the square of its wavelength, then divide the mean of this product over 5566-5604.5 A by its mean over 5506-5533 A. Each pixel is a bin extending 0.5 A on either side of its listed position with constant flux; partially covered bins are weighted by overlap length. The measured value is 1.02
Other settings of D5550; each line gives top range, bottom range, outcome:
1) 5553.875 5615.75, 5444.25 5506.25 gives 1.05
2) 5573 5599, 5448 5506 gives 1.04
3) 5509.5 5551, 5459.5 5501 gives 1.04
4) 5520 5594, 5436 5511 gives 1.04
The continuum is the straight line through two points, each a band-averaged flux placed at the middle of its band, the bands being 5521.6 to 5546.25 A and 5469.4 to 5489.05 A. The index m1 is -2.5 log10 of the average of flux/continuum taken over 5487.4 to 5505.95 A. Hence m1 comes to 0.02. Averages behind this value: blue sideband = 14.5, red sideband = 14.4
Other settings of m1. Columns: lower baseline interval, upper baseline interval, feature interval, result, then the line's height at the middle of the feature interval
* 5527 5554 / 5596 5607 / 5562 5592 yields 0.005 mag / 14.5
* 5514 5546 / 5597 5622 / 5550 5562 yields 0.000 mag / 14.4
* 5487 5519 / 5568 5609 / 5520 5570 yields -0.008 mag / 14.3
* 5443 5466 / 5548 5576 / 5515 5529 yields 0.015 mag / 14.4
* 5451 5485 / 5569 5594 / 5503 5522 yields -0.018 mag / 14.3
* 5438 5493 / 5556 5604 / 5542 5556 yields -0.019 mag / 14.3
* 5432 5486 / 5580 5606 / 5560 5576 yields -0.008 mag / 14.2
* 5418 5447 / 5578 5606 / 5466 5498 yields -0.003 mag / 14.3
